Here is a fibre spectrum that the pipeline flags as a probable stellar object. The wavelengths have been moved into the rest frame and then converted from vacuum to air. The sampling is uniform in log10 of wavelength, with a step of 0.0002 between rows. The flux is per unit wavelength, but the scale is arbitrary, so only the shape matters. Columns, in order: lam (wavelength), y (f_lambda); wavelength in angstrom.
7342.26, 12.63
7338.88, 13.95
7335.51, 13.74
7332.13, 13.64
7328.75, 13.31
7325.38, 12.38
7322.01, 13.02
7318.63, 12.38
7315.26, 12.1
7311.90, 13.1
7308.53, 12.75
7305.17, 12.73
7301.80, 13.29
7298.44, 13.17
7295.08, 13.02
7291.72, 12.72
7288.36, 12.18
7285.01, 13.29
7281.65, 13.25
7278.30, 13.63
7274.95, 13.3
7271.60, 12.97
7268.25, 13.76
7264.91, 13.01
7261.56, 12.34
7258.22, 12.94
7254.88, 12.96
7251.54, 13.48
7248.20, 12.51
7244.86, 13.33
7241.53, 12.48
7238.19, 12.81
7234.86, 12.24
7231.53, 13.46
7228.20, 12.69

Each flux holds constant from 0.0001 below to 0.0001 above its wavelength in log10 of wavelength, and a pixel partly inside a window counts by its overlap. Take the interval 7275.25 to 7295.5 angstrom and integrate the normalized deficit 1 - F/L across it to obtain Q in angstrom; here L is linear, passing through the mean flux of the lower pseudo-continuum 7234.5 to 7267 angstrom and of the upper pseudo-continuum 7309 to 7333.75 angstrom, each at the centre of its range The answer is -0.3 angstrom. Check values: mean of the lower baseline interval 12.8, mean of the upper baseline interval 12.8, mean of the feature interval 13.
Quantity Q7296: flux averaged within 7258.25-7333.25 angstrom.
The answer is 13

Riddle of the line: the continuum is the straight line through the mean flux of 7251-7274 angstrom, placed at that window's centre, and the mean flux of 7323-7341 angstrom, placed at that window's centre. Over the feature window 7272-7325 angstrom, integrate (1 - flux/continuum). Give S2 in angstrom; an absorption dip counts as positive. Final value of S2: 1.22 angstrom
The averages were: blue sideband 13.1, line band 12.9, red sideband 13.4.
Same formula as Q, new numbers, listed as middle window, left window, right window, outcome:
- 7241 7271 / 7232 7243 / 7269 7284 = -0.1 angstrom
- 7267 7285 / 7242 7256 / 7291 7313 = -0.5 angstrom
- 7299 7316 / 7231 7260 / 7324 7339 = 0.5 angstrom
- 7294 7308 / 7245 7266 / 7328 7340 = 0.3 angstrom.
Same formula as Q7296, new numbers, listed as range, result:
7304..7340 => 13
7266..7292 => 13.2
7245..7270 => 13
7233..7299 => 13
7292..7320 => 12.8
